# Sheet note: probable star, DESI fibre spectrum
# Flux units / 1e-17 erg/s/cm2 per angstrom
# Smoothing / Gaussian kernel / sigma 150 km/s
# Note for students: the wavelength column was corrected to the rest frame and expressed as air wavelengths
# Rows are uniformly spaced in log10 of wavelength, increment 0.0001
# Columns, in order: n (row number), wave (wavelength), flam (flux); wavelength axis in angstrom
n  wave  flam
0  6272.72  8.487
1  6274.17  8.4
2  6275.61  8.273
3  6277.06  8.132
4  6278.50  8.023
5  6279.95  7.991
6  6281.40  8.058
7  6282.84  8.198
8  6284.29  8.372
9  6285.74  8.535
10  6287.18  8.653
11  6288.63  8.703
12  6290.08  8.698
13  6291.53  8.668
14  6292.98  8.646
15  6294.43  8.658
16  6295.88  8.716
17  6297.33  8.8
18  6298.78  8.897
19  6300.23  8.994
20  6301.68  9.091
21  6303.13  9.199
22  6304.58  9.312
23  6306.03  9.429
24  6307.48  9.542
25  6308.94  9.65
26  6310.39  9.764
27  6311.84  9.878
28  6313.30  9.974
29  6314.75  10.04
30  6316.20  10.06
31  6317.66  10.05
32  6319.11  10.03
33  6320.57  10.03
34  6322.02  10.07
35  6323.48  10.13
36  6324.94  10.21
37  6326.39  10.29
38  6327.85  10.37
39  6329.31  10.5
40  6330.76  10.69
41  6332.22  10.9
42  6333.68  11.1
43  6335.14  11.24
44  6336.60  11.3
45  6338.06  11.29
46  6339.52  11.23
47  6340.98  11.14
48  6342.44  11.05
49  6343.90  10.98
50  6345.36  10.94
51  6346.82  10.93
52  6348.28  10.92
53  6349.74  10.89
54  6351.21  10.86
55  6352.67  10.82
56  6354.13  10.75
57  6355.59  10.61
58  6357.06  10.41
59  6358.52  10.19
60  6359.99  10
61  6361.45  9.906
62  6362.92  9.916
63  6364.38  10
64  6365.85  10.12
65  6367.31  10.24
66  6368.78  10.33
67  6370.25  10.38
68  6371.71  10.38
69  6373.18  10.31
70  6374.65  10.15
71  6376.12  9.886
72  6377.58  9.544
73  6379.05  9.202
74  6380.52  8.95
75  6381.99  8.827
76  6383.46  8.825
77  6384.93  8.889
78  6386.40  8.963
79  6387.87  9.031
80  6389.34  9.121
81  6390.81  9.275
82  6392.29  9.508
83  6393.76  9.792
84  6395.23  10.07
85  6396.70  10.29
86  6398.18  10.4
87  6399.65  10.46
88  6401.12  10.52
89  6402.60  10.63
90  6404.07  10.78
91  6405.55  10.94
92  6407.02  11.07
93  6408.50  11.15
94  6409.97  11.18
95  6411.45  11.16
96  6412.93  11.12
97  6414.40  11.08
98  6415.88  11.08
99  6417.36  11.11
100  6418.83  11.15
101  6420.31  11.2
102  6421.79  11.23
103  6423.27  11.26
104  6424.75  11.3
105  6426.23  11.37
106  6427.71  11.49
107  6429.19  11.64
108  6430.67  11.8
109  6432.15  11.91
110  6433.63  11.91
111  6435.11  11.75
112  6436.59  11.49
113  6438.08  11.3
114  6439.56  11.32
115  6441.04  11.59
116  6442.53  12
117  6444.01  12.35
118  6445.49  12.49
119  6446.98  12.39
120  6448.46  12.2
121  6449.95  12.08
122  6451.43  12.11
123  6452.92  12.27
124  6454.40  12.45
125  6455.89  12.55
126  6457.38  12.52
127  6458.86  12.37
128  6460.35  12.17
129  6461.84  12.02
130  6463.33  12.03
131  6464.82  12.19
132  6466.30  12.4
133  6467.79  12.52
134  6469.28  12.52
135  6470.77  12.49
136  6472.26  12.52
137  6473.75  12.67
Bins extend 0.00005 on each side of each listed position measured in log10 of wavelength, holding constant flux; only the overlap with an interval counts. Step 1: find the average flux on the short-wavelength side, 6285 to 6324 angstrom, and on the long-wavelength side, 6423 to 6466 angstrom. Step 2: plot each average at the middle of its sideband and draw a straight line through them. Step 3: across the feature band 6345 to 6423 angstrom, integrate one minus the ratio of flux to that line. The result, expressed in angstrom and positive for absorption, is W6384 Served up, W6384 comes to 3.75 angstrom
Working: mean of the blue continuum 9.34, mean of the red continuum 12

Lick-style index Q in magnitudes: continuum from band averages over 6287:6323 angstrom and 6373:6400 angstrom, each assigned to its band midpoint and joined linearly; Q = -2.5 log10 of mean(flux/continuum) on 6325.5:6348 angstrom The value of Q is -0.16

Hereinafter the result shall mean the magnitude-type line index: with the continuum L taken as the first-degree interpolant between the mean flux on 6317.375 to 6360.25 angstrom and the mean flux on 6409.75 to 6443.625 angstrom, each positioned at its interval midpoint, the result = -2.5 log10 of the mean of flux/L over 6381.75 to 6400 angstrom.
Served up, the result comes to 0.172 mag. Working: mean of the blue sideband 10.7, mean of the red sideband 11.4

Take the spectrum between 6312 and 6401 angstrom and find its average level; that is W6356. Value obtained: 10.2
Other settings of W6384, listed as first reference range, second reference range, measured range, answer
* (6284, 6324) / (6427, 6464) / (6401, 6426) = 0.7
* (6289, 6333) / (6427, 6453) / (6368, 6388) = 2.3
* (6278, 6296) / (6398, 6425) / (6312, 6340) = -3.7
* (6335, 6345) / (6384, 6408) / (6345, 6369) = 0.8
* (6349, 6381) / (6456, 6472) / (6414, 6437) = 0.2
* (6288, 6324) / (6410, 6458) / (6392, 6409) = 0.9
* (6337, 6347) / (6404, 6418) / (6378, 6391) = 2.4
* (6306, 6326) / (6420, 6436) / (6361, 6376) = 0.7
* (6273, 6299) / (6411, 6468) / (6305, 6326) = -1.9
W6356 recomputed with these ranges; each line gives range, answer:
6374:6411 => 9.91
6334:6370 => 10.7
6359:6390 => 9.67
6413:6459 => 11.8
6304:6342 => 10.3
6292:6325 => 9.51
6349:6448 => 10.6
